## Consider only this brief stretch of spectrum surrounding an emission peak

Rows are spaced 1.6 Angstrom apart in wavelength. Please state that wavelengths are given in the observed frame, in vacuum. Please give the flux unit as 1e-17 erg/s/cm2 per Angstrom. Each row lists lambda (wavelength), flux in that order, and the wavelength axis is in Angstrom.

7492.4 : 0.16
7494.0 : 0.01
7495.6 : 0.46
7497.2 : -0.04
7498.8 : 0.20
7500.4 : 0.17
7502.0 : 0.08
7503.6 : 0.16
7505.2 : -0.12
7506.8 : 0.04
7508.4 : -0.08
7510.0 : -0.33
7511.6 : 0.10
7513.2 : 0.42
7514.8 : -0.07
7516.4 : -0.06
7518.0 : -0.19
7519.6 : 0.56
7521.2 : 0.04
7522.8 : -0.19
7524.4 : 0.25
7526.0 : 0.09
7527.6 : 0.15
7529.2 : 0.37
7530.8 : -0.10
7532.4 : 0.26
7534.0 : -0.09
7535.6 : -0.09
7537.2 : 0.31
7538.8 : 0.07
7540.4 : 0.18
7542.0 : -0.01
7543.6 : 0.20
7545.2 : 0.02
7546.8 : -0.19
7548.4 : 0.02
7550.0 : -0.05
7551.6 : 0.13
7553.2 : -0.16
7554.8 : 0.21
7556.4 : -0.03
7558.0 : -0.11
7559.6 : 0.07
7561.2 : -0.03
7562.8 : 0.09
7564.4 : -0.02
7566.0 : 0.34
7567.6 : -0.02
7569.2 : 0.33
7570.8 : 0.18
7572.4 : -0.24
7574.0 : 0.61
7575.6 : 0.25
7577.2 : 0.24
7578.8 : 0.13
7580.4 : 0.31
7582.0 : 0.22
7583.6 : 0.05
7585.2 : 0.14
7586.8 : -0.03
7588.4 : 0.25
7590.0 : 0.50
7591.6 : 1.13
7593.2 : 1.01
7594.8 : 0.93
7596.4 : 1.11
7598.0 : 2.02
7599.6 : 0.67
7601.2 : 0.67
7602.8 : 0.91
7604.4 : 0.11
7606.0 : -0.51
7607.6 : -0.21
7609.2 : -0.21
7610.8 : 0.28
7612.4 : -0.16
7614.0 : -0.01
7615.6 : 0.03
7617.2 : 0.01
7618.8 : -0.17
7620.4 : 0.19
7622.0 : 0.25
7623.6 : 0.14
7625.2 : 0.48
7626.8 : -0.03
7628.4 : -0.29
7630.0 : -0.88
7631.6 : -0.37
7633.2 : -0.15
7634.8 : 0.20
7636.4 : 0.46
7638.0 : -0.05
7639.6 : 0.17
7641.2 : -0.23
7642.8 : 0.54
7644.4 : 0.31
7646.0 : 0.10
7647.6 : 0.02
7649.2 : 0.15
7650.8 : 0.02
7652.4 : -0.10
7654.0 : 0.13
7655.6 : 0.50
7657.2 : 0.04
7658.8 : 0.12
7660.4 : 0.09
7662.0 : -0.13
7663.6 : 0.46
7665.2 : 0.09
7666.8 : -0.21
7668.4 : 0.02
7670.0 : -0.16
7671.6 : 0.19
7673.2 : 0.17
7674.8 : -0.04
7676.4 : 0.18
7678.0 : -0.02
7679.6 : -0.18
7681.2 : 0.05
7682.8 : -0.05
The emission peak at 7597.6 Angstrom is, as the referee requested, [O II]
